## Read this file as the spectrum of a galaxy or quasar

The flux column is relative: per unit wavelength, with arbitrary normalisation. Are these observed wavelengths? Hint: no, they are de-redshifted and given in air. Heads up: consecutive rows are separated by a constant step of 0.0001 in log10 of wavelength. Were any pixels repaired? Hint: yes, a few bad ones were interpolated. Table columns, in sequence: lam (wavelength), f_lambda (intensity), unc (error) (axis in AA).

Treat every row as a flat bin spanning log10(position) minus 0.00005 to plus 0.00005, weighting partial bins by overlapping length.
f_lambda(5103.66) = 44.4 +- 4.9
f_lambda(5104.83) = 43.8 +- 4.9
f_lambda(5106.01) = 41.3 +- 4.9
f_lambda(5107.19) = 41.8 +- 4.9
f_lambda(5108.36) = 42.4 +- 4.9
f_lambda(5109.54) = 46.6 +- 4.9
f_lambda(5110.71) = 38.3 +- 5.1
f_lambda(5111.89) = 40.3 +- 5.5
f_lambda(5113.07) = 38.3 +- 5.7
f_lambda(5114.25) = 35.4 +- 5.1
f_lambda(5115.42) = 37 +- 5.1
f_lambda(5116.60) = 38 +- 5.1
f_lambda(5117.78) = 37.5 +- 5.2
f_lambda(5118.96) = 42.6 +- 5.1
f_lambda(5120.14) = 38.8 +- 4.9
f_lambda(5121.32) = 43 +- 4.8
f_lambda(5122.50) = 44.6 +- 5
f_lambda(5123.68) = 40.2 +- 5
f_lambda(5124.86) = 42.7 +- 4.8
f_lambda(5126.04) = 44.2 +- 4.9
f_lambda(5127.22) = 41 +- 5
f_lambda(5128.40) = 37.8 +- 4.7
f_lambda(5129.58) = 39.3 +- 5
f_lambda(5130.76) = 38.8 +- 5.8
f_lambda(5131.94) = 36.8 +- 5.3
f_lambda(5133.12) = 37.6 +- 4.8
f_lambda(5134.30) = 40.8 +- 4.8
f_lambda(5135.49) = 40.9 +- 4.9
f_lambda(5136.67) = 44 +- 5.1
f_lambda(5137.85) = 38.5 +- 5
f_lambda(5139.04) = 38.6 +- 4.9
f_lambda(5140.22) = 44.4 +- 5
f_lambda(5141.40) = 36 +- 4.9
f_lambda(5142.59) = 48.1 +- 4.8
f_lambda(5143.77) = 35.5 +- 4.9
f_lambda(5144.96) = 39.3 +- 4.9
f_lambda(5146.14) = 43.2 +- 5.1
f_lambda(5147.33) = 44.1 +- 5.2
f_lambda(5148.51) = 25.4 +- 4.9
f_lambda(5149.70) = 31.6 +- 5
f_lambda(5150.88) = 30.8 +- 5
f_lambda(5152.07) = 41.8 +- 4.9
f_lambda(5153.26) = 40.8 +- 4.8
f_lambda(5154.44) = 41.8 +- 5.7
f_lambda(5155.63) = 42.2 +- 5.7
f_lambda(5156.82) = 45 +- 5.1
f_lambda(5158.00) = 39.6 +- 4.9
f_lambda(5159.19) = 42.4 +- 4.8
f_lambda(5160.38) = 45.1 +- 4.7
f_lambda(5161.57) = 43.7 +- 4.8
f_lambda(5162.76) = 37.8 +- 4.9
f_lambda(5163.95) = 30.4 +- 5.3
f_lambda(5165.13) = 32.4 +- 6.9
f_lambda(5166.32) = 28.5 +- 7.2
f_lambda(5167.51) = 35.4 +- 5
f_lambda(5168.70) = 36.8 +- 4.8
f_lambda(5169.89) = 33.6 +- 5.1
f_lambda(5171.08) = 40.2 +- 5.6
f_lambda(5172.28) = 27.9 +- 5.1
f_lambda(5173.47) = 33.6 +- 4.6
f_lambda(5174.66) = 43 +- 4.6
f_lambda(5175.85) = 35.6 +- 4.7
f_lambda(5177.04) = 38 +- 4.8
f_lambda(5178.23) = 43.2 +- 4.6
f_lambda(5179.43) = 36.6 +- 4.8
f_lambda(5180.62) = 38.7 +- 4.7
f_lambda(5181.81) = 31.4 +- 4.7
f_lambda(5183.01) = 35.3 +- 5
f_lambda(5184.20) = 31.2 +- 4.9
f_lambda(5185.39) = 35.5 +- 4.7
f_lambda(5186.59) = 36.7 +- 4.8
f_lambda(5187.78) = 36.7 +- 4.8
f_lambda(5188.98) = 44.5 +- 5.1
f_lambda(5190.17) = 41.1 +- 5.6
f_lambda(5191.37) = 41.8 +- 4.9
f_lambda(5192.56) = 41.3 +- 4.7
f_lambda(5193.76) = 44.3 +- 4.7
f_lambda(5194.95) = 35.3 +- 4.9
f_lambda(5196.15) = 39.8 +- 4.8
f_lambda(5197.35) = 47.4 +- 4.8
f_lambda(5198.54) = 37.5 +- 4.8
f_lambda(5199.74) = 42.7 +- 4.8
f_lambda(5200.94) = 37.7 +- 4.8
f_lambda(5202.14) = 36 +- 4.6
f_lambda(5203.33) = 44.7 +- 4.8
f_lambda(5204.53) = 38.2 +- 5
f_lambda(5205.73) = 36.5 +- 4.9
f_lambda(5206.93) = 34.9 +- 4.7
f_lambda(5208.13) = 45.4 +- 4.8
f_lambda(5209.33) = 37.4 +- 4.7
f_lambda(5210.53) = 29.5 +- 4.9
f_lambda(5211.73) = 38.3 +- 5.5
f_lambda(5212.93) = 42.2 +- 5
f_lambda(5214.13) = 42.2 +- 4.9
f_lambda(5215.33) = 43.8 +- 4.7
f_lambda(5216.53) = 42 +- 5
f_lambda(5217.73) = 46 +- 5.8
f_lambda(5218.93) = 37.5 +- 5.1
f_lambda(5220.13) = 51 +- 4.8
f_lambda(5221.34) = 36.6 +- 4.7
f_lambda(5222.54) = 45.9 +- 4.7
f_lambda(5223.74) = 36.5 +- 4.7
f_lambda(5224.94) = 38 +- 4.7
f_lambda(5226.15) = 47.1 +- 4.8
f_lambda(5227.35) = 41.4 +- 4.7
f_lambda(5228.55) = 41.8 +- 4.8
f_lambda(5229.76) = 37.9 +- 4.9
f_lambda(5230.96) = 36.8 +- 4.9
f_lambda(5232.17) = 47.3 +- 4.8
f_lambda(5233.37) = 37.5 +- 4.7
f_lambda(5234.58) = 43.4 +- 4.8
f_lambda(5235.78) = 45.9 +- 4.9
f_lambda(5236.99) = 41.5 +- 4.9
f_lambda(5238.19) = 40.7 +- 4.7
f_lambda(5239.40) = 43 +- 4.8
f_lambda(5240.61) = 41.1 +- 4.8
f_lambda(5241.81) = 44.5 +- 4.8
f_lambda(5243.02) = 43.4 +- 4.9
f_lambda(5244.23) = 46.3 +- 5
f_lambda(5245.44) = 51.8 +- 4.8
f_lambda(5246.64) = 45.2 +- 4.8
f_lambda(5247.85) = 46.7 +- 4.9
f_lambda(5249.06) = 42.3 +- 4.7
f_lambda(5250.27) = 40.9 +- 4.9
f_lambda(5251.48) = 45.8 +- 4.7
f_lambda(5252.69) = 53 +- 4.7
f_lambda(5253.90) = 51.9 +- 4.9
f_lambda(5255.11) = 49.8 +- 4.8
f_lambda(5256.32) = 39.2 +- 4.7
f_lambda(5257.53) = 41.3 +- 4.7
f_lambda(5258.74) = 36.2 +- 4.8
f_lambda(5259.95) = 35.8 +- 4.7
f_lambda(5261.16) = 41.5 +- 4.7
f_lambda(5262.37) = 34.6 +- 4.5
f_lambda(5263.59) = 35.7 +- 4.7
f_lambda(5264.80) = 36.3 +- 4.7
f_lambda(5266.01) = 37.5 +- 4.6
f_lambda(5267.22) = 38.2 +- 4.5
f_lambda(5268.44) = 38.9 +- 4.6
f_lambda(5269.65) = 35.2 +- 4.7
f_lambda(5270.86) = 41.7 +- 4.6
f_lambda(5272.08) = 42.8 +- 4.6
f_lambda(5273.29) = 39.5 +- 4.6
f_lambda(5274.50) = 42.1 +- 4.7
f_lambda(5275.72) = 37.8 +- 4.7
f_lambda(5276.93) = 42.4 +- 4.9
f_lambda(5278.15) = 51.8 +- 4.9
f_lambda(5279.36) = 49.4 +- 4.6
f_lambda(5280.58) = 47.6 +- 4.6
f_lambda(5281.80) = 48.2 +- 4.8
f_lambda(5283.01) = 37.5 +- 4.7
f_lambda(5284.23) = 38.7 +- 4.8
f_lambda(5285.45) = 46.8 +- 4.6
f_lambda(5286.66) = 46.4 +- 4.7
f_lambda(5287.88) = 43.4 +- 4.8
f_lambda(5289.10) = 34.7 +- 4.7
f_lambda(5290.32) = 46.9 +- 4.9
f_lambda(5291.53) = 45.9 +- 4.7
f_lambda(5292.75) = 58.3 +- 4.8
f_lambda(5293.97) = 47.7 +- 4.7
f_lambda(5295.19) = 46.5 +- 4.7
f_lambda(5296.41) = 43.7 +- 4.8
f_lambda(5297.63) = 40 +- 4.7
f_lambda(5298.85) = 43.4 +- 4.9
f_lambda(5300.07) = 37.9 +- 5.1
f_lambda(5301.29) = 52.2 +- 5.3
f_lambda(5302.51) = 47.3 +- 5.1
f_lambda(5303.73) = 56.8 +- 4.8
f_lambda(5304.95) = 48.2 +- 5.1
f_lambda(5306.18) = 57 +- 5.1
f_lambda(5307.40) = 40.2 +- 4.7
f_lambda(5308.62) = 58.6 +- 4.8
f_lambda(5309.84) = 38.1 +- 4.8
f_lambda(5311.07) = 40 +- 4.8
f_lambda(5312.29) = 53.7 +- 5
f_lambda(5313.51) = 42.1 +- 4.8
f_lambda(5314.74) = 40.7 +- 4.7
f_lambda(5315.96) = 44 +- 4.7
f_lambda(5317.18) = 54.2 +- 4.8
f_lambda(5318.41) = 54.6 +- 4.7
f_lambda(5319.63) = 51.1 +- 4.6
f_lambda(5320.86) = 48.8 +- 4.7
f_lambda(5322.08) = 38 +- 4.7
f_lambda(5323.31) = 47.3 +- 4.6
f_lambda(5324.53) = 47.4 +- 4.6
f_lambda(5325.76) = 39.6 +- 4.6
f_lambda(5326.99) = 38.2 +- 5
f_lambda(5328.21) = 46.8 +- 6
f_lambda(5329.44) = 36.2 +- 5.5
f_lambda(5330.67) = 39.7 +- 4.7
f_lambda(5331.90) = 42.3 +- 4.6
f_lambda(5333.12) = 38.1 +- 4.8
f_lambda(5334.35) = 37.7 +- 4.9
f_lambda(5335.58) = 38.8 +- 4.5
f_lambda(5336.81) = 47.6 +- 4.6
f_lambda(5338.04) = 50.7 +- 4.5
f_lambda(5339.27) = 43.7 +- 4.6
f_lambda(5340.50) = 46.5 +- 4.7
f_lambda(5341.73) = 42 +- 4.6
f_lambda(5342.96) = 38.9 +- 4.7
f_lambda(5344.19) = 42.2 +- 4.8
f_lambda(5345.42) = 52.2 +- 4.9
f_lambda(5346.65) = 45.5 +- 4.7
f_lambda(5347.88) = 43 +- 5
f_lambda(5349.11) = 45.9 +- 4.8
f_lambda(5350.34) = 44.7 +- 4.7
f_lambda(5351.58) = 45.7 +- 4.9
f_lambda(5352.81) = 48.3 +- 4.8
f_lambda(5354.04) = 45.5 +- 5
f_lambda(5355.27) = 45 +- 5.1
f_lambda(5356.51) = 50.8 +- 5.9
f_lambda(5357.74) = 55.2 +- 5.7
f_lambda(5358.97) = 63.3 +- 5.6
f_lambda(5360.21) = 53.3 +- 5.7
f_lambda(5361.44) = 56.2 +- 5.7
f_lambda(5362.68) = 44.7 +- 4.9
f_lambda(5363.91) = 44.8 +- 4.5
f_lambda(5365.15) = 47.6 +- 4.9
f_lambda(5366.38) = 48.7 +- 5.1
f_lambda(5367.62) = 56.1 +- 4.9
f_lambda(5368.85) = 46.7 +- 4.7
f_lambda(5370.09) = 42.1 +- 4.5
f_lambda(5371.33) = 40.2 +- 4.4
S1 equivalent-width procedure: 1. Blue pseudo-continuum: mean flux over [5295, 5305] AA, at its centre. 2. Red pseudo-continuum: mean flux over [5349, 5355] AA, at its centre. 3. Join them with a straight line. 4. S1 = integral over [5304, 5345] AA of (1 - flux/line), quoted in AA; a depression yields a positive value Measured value 1.1 AA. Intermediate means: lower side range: 46.1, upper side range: 46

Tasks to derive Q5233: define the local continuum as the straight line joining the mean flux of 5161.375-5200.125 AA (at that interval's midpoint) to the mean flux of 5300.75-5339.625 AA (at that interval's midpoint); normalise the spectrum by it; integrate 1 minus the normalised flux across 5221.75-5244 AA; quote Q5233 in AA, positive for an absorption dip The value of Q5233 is -0.8 AA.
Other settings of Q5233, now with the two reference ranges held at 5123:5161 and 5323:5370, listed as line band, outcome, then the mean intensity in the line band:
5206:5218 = 0.6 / 39.9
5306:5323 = -0.7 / 47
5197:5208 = 0.6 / 39.6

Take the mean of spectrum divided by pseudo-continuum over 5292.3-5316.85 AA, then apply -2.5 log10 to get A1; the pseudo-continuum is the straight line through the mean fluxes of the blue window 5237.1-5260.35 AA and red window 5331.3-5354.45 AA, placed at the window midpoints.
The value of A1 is -0.06 mag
